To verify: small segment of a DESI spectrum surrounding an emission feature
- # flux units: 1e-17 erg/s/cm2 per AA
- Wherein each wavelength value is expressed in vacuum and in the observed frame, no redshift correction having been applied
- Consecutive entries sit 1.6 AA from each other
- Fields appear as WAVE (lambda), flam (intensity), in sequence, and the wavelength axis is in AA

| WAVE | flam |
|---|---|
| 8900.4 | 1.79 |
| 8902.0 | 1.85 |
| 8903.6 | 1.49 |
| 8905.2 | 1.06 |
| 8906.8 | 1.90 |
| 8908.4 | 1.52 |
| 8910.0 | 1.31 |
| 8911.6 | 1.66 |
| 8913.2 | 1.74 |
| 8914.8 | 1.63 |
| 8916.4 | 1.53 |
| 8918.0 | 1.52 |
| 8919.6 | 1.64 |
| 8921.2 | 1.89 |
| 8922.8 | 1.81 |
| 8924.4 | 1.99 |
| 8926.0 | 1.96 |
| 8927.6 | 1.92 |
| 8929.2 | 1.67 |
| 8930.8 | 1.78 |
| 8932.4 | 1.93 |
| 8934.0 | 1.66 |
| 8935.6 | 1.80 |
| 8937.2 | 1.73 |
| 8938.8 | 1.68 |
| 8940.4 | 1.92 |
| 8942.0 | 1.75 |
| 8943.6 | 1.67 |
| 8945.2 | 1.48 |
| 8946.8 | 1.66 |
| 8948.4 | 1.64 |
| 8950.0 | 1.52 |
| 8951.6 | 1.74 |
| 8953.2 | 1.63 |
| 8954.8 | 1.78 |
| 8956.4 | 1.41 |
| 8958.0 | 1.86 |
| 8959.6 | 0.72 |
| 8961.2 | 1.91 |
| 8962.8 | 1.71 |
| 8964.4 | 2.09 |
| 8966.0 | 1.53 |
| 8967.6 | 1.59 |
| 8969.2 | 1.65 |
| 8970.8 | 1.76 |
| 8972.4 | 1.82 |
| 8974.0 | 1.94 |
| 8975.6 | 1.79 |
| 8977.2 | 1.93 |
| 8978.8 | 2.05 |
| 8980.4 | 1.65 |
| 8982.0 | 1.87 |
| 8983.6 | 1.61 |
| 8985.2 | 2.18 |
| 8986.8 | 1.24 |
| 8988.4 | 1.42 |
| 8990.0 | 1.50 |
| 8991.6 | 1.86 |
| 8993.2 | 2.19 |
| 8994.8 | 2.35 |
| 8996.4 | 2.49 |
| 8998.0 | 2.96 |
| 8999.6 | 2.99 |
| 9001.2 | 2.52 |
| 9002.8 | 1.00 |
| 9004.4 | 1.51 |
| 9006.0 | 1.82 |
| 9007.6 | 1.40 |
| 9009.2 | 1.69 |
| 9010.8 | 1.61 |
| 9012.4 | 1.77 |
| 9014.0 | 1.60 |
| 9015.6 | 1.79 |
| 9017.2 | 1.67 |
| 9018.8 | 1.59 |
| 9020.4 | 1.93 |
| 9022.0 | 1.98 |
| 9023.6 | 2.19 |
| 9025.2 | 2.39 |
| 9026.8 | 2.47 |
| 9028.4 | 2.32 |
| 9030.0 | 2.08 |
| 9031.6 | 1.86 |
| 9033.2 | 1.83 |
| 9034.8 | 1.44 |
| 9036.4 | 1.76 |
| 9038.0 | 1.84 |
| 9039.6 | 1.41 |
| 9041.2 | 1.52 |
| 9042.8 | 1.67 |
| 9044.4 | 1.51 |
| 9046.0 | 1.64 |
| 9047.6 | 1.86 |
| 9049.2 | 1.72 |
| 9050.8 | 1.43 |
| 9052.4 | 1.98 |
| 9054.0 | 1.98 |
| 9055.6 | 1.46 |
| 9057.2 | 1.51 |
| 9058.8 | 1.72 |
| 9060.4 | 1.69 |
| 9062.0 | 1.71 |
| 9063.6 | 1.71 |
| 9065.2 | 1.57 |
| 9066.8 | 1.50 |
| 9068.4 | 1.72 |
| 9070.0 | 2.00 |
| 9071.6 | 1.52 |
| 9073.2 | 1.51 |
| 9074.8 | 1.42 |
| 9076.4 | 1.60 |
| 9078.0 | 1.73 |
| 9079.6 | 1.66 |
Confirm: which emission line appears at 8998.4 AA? H-alpha 6563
